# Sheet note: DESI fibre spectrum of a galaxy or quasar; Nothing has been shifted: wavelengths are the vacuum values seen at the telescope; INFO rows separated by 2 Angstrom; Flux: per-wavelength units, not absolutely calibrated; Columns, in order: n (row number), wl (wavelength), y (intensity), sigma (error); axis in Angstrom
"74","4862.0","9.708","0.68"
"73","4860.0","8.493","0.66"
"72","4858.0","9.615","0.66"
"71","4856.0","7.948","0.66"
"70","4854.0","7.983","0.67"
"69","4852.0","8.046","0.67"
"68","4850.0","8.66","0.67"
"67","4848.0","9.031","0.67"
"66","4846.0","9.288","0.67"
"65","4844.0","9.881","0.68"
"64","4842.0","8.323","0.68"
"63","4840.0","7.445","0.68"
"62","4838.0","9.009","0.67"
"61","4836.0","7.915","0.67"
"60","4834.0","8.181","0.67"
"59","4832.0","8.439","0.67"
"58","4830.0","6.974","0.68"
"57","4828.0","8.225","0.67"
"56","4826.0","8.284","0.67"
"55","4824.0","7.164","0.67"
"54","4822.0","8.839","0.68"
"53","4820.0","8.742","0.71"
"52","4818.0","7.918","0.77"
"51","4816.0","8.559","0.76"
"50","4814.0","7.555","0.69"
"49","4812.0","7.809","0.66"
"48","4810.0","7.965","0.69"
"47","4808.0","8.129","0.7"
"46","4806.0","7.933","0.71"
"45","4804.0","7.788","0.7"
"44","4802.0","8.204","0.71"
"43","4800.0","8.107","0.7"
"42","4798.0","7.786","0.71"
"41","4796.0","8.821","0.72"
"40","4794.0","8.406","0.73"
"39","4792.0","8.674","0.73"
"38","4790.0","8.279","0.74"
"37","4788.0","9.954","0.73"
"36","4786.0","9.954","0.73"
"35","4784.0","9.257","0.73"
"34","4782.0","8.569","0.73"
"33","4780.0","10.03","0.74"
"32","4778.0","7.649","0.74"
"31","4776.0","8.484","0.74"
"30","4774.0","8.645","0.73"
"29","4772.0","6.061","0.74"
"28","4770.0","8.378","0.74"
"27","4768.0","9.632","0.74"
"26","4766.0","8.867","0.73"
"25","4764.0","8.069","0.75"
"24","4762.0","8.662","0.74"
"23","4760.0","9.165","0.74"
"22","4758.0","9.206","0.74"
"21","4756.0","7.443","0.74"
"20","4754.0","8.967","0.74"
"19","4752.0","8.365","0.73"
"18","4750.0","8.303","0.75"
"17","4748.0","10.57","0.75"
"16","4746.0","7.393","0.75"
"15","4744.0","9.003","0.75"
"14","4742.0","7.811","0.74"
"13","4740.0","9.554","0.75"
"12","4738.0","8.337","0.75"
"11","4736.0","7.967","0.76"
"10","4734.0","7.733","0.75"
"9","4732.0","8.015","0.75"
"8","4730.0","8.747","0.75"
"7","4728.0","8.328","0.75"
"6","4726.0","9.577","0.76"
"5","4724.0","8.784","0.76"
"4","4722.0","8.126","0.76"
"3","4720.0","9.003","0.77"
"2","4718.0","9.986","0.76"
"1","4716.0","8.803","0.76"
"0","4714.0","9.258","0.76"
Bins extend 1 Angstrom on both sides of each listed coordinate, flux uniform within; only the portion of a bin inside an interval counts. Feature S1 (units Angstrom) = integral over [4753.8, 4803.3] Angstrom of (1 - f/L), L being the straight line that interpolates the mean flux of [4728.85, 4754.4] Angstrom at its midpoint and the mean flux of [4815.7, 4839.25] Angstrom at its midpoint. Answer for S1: -1.4 Angstrom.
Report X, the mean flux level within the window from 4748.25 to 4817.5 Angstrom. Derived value 8.48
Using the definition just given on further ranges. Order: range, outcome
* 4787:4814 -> 8.27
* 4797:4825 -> 8.04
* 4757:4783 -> 8.57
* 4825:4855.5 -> 8.37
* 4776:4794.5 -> 8.96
